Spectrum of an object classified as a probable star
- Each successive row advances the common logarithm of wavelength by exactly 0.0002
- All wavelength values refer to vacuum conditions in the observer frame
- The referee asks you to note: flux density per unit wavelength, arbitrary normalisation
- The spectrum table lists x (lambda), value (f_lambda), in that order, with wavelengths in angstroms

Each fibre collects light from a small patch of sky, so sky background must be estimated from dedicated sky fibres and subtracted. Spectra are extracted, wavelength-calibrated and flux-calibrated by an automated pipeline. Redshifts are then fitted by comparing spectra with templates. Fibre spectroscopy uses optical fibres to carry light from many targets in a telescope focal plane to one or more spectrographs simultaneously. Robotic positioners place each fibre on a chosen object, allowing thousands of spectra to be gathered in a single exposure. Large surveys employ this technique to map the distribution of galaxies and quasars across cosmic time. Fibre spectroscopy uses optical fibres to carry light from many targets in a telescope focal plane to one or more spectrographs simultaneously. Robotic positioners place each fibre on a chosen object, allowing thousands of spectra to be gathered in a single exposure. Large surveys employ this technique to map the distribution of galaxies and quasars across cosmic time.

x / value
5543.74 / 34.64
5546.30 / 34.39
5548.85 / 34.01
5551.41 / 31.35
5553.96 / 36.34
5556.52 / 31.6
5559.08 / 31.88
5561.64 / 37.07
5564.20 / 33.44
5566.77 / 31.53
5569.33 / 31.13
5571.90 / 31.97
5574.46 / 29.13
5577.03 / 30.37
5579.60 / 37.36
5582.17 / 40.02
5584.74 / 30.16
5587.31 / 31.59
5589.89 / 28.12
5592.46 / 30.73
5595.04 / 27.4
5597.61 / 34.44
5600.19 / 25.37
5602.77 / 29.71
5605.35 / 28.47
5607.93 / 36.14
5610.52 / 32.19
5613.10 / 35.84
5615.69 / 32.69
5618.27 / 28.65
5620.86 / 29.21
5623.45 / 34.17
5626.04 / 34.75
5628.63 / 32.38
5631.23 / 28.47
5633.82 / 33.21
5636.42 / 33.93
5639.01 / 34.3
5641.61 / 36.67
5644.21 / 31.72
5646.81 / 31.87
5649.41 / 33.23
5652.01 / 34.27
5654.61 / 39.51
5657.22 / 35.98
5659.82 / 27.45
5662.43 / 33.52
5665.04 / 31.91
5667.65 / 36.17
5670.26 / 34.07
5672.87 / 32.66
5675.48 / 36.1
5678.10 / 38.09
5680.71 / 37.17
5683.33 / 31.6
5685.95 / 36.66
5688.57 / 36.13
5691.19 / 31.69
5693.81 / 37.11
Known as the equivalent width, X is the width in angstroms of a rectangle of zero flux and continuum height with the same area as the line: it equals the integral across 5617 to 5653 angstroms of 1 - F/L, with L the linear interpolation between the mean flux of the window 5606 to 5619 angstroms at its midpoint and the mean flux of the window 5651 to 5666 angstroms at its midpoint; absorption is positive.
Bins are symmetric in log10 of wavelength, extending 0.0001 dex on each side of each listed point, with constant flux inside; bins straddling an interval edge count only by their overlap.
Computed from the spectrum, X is 0.9 angstroms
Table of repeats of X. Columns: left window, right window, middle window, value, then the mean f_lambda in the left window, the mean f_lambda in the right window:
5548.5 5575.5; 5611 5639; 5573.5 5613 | 1.2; 32.7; 32.4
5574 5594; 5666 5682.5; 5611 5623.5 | 0.6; 32.2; 35.5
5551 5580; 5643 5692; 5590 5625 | 2.4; 32.7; 34.2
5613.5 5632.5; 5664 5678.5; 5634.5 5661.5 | -0.5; 31.7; 34.7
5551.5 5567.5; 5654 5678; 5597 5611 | 1.2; 33.5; 34.2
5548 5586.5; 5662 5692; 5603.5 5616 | 0.3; 33.1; 34.7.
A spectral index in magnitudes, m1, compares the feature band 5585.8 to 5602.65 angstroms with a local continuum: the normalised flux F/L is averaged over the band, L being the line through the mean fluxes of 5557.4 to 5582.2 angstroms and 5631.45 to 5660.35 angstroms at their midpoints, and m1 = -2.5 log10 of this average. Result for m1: 0.13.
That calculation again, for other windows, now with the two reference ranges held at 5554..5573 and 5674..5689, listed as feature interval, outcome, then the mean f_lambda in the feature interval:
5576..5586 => -0.04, 34.6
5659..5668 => 0.11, 32.1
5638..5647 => 0.03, 33.8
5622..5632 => 0.06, 32.6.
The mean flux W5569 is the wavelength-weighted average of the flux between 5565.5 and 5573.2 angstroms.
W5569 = 31.6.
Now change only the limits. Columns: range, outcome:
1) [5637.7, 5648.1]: 33.6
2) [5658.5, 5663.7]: 30.5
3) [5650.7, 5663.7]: 34.2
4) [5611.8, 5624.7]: 32.1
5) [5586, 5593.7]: 30.1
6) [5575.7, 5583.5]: 35.8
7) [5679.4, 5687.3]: 35.1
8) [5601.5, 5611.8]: 31.6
